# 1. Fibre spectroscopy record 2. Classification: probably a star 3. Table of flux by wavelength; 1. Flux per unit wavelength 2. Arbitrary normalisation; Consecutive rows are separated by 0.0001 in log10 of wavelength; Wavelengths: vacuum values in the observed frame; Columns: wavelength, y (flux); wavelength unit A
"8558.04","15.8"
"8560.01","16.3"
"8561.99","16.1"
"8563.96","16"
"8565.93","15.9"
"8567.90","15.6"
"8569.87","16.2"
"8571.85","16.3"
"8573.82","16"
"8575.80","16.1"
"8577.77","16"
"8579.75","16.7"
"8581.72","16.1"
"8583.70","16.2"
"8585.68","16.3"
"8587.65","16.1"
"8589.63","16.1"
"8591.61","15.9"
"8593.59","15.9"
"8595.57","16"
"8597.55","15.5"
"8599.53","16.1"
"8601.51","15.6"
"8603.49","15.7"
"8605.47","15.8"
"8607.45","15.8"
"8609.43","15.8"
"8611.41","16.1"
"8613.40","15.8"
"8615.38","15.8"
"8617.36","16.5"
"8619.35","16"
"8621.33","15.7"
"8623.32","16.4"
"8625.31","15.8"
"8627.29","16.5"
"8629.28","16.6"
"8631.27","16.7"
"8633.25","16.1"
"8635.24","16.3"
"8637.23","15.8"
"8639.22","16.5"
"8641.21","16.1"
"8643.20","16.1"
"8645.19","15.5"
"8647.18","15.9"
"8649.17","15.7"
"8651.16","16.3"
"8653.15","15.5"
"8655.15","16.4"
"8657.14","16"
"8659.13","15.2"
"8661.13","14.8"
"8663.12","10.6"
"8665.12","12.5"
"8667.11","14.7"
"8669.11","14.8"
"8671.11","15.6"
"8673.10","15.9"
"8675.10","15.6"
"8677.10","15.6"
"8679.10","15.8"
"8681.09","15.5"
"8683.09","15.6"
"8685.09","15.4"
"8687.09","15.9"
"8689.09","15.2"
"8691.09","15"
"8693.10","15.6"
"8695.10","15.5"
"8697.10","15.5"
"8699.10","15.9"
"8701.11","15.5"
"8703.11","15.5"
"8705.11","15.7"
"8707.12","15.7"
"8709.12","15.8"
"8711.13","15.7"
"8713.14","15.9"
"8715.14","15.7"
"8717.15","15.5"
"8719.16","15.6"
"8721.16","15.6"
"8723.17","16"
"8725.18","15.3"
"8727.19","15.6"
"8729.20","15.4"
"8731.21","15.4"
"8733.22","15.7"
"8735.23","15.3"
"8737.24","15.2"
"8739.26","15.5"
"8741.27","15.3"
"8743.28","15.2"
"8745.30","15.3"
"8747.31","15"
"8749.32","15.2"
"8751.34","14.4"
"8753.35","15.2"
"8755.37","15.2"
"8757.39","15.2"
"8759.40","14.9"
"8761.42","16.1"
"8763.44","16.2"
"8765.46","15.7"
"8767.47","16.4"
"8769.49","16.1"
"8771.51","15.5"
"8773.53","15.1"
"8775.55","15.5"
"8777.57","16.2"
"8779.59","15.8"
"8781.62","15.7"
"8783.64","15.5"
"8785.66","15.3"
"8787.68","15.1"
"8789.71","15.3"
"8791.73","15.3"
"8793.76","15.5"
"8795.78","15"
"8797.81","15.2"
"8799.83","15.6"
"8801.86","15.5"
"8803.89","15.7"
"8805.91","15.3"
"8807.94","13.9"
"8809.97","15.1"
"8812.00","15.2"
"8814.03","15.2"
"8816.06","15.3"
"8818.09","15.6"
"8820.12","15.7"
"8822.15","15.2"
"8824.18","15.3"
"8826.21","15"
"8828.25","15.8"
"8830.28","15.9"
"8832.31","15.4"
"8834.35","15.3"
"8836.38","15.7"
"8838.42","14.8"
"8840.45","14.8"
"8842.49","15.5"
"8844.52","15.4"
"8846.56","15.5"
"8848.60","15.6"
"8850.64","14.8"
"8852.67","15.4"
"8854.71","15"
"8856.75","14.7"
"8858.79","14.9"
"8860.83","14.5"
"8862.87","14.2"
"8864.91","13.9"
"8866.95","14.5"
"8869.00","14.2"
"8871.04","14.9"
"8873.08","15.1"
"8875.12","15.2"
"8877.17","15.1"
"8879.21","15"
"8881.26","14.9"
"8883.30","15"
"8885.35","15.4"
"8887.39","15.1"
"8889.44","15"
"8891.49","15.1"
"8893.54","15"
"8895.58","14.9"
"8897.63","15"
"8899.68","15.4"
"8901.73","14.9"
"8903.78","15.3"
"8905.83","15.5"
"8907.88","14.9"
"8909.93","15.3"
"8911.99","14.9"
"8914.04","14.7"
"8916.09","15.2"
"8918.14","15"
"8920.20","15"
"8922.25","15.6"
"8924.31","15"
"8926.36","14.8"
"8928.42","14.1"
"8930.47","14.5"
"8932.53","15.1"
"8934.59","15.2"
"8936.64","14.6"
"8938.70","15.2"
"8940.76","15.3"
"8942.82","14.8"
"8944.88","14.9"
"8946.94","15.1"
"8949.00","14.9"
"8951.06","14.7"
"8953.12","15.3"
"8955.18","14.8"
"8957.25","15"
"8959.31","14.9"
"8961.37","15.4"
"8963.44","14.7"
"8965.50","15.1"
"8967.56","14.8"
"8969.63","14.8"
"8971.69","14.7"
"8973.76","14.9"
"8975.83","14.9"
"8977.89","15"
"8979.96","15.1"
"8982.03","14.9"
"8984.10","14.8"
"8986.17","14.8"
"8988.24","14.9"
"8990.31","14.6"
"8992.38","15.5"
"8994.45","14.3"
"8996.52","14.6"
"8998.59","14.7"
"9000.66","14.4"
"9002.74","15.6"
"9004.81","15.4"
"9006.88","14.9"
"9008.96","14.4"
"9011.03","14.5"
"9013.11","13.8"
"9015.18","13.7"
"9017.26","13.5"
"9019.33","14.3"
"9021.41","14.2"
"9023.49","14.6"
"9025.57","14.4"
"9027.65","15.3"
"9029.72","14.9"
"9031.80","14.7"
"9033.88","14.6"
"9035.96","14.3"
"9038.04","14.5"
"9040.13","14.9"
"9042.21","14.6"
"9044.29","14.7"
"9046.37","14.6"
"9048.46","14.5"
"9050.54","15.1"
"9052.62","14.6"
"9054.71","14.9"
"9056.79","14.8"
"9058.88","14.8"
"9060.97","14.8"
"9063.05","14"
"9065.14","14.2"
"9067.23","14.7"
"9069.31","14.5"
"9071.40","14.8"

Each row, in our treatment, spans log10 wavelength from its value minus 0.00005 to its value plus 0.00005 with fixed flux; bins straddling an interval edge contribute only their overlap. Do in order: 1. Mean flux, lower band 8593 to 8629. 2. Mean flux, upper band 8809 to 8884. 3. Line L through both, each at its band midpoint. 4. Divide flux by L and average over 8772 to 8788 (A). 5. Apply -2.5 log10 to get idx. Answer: -0.01 mag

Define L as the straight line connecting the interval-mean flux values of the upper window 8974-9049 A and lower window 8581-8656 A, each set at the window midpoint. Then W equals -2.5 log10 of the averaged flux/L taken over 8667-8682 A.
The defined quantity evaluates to 0.02 mag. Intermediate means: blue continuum 16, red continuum 14.7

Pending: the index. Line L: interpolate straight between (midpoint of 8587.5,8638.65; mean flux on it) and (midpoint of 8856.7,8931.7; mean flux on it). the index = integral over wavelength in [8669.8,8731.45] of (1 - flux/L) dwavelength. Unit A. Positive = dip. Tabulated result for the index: 0.3 A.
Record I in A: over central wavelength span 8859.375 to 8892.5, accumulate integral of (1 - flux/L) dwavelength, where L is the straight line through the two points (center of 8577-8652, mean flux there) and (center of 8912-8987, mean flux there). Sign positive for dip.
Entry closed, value 0.8 A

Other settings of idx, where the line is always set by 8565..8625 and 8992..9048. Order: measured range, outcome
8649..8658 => -0.014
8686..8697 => 0.016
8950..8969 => -0.013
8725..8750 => 0.013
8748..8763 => 0.018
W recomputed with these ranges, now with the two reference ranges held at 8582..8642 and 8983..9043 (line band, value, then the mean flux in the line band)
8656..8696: 0.05 mag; 15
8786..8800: 0.01 mag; 15.3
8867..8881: 0.02 mag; 14.9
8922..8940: 0.00 mag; 14.9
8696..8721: 0.00 mag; 15.7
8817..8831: -0.01 mag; 15.5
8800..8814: 0.01 mag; 15.1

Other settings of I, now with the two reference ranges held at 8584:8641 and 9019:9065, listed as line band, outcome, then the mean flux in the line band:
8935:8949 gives 0.0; 15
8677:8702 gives 0.4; 15.5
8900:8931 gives 0.1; 15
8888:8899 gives 0.1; 15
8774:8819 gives 0.3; 15.3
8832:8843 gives 0.1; 15.2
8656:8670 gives 1.6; 14.1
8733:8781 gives 0.3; 15.5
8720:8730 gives 0.1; 15.6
